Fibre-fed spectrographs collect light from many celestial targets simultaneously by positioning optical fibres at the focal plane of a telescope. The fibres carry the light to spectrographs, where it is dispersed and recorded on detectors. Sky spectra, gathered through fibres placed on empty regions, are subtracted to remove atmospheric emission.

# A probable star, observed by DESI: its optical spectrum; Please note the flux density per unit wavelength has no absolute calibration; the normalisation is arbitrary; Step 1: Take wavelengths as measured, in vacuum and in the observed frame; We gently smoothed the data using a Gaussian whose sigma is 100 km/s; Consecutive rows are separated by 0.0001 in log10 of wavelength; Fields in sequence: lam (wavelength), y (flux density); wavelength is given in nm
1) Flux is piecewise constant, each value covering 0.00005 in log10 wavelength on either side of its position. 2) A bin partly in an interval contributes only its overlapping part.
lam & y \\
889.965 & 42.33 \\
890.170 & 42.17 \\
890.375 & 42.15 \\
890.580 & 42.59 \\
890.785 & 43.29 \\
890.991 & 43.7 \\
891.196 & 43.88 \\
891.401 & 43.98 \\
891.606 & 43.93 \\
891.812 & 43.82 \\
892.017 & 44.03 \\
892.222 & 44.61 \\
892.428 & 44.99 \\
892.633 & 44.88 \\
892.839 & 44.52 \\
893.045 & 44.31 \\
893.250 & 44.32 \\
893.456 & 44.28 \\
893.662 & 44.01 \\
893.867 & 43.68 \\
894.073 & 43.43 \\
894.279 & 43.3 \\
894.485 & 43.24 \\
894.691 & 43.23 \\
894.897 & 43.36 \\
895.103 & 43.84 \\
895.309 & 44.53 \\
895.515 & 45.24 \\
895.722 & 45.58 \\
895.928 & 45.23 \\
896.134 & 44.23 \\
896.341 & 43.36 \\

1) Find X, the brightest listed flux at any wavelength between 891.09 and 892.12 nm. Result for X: 44.03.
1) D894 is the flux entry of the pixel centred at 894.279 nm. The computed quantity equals 43.3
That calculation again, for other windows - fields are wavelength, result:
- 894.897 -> 43.36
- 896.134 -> 44.23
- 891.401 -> 43.98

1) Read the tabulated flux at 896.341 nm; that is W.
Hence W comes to 43.36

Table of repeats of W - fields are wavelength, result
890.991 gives 43.7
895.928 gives 45.23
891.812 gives 43.82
